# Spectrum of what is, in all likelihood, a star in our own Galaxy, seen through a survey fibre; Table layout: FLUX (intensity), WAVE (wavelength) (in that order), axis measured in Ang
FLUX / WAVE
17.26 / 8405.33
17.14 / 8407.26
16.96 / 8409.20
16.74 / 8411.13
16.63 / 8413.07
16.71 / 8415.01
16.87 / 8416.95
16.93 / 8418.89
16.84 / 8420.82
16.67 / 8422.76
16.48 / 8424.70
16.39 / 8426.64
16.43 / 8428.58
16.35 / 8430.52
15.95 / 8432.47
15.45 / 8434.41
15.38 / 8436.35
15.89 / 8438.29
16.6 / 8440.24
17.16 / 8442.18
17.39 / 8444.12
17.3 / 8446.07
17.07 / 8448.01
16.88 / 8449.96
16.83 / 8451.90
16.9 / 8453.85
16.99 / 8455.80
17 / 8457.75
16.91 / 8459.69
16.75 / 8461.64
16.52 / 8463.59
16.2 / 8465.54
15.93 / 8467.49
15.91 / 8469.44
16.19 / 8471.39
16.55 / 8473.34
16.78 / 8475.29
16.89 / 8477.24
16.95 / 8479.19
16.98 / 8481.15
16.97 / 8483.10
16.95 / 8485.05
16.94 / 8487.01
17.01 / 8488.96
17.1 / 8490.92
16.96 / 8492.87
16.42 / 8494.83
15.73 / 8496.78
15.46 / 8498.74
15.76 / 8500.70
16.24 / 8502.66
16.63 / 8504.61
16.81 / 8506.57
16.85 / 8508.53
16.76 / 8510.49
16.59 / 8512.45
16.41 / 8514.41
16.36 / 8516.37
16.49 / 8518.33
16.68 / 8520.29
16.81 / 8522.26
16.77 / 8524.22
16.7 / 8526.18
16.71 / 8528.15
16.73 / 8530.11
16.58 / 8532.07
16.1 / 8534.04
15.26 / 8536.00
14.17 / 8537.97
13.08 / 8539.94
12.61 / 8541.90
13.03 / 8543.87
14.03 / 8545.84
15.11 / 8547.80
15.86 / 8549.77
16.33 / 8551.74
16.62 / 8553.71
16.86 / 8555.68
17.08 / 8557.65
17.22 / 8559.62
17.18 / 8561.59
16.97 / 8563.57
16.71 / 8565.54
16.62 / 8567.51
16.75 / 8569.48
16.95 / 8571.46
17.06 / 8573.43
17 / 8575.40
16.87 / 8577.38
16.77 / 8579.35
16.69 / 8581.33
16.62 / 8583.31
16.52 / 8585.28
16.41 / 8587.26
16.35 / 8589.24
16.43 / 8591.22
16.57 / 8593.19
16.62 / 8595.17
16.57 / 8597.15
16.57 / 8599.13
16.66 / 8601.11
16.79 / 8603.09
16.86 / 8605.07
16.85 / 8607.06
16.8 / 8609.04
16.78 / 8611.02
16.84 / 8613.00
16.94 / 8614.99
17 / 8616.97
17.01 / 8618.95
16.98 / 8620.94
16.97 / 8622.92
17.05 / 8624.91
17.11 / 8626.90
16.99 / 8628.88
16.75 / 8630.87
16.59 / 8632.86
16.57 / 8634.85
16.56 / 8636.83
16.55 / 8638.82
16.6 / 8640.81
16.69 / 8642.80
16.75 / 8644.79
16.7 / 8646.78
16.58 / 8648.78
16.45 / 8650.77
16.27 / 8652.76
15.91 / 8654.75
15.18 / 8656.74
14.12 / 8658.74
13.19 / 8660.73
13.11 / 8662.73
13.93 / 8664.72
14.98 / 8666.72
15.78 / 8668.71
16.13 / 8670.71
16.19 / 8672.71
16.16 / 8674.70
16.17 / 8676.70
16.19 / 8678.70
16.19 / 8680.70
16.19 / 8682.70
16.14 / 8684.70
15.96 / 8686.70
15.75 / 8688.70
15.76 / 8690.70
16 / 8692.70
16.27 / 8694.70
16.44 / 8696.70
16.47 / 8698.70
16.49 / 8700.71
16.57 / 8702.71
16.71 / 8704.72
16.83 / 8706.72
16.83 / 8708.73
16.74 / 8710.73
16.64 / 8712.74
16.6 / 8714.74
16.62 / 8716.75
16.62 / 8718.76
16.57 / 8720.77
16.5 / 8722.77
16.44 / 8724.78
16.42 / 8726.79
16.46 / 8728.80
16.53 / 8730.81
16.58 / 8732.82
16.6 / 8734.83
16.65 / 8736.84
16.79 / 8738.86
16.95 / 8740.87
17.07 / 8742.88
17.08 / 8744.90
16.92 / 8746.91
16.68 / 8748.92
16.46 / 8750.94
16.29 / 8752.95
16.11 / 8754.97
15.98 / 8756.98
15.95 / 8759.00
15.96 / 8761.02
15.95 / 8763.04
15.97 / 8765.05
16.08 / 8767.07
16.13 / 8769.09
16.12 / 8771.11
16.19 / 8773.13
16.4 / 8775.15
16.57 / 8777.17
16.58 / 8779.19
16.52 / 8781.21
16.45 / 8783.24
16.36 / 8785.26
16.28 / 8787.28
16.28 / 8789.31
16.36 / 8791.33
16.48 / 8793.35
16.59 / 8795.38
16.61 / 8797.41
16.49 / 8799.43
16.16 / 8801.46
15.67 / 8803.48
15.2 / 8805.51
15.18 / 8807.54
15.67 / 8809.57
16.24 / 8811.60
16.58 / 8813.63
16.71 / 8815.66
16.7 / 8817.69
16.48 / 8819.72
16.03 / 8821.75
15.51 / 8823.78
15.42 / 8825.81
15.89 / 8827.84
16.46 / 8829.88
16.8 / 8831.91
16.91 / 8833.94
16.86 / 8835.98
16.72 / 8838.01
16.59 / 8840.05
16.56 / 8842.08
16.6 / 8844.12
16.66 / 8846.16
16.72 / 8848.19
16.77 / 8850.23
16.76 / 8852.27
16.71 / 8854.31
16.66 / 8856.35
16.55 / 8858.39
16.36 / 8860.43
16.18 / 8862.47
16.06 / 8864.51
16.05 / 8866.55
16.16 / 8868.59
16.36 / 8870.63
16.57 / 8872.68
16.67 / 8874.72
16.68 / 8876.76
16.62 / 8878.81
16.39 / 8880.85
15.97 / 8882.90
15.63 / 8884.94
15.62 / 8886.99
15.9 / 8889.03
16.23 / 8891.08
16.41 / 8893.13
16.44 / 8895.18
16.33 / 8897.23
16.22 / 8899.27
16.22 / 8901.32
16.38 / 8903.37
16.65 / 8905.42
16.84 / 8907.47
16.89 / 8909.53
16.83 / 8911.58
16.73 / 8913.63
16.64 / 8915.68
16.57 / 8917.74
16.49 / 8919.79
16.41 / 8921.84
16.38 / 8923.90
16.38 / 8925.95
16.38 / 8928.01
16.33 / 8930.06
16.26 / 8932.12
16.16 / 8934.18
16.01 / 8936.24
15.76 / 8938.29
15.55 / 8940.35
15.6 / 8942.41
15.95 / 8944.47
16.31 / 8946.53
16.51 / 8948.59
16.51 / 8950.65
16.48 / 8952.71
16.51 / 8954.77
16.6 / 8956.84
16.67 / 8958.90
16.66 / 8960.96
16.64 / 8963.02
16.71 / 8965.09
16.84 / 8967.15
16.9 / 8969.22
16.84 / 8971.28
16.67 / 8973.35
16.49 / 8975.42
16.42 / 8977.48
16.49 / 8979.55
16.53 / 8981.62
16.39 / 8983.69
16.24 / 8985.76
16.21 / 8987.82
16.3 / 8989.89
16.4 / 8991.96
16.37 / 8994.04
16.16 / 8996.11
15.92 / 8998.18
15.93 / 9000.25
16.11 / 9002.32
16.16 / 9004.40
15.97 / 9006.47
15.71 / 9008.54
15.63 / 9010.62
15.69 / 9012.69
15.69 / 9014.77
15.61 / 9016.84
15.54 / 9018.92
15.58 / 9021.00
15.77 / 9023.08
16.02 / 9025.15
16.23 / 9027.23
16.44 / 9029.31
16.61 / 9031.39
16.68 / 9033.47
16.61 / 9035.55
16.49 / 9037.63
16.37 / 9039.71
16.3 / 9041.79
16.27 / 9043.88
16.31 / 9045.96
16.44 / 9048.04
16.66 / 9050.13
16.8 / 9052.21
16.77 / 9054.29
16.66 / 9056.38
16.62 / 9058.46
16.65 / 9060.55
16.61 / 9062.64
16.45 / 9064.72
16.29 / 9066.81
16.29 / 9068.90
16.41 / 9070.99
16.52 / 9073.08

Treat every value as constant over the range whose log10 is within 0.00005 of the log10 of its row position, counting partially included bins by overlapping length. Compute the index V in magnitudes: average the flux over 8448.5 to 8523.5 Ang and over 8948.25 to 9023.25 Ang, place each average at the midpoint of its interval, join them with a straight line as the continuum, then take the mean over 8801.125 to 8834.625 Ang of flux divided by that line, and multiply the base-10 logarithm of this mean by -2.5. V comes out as 0.02 mag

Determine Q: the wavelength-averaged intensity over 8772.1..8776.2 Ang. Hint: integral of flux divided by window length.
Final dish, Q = 16.3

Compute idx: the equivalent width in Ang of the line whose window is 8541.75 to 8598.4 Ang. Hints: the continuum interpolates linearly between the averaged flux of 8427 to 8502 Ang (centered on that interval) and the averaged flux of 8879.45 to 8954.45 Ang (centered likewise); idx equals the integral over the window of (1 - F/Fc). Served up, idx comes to 0.5 Ang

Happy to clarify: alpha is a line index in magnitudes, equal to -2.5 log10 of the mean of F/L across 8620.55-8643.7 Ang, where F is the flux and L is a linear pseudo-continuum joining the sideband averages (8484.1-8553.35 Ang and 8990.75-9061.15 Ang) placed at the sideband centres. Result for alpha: -0.048 mag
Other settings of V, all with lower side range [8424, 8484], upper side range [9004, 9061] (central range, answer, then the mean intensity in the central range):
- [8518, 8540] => 0.03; 16.1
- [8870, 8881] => -0.02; 16.6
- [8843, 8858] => -0.02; 16.7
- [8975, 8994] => -0.01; 16.4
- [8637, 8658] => 0.01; 16.3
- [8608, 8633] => -0.03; 16.9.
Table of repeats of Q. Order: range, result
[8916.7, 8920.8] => 16.5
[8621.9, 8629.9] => 17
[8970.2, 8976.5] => 16.7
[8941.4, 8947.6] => 16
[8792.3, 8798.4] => 16.5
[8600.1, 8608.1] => 16.8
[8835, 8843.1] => 16.7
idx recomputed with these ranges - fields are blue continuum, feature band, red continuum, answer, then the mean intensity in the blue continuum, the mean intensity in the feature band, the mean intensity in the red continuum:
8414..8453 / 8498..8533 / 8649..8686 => -0.7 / 16.6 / 16.5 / 15.5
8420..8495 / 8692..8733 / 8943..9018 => -0.2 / 16.6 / 16.5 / 16.3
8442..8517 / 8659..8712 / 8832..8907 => 2.1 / 16.7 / 15.9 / 16.4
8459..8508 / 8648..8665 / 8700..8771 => 1.6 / 16.5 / 15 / 16.5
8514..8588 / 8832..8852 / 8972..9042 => -0.7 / 16.2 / 16.7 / 16.2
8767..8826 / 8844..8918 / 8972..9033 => -1.2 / 16.2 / 16.4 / 16.1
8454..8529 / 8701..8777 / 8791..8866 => -0.3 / 16.6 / 16.5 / 16.3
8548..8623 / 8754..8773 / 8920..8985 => 0.6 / 16.7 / 16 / 16.4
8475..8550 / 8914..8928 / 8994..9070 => -0.2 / 16.1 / 16.5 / 16.2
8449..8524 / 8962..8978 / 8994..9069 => -0.4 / 16.6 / 16.7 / 16.2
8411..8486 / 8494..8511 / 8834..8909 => 0.3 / 16.6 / 16.3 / 16.4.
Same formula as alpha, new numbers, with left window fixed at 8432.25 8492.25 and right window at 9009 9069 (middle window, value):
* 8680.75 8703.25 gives 0.02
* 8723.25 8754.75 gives -0.01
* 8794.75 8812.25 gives 0.03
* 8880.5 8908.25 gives 0.01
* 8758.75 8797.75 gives 0.01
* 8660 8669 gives 0.17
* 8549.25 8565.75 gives -0.01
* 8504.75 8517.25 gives 0.00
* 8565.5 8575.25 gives -0.02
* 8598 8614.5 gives -0.01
